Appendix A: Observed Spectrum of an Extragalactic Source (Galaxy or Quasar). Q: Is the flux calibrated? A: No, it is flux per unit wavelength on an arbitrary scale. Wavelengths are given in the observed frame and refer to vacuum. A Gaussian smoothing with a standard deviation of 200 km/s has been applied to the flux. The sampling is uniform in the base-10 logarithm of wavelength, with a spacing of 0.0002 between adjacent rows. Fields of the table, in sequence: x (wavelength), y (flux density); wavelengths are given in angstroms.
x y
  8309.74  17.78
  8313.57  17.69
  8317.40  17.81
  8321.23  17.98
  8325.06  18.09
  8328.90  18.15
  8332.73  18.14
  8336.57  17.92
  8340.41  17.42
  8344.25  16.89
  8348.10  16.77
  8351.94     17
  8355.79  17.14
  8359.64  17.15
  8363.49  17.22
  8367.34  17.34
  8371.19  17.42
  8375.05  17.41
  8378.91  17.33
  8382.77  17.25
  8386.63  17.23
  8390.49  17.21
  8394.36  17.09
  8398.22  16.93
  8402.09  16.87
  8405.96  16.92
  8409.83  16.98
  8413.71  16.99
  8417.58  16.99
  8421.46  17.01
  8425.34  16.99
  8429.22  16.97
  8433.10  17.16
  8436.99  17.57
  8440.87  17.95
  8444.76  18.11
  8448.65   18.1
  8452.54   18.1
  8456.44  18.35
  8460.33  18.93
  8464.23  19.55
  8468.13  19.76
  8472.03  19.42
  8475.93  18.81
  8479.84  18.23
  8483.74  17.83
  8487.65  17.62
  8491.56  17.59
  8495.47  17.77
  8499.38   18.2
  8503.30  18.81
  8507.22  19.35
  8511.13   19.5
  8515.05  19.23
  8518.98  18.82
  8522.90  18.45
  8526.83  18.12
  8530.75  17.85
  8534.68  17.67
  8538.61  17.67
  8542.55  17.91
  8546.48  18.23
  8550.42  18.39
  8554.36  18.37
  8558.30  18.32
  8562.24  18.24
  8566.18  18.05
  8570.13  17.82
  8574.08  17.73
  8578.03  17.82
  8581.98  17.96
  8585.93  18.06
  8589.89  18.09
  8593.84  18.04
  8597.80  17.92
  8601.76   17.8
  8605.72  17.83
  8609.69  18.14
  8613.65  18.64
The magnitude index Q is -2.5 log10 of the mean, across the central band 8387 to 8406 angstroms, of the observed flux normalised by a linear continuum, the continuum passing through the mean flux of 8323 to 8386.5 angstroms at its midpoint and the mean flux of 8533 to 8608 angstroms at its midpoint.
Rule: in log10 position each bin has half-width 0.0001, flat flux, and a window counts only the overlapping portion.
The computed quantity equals 0.031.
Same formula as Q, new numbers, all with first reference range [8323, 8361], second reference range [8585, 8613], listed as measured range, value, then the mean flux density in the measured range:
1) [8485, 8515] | -0.04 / 18.4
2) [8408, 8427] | 0.04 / 17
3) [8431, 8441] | 0.01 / 17.5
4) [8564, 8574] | 0.00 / 17.9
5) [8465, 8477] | -0.10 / 19.4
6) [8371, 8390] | 0.02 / 17.3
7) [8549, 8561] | -0.03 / 18.4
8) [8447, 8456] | -0.03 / 18.1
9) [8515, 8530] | -0.04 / 18.5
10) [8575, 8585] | 0.00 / 17.9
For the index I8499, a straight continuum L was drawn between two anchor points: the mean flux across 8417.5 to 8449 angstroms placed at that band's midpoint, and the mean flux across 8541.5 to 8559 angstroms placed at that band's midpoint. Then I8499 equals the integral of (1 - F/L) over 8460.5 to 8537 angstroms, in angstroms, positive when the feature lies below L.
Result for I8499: -2.9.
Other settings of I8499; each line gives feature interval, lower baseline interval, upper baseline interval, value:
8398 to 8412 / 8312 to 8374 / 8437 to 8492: 0.8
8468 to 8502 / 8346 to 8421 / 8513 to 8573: -0.9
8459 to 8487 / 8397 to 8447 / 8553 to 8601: -2.2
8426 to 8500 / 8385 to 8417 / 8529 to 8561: -3.1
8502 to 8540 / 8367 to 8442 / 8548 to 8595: -1.6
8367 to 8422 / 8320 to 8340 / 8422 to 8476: 3.0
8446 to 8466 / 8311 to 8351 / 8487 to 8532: -0.4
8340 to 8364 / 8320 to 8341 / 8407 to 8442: 1.0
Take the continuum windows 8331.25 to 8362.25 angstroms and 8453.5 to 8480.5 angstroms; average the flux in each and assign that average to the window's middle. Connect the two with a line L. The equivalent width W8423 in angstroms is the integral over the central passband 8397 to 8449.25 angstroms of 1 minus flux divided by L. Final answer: 3.3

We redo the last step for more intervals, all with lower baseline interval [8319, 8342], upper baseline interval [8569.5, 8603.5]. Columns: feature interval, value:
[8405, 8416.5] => 0.63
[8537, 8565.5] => -0.38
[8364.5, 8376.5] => 0.39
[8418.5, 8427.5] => 0.47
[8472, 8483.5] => -0.41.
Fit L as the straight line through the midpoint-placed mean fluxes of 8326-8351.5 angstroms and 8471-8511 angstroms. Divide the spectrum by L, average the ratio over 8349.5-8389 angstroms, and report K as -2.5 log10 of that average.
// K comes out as 0.03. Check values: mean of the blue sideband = 17.5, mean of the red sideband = 18.4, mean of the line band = 17.2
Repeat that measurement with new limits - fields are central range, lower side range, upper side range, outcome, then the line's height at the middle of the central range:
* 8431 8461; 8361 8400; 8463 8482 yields 0.04 mag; 18.6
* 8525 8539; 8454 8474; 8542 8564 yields 0.04 mag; 18.5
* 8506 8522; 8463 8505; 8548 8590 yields -0.05 mag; 18.3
